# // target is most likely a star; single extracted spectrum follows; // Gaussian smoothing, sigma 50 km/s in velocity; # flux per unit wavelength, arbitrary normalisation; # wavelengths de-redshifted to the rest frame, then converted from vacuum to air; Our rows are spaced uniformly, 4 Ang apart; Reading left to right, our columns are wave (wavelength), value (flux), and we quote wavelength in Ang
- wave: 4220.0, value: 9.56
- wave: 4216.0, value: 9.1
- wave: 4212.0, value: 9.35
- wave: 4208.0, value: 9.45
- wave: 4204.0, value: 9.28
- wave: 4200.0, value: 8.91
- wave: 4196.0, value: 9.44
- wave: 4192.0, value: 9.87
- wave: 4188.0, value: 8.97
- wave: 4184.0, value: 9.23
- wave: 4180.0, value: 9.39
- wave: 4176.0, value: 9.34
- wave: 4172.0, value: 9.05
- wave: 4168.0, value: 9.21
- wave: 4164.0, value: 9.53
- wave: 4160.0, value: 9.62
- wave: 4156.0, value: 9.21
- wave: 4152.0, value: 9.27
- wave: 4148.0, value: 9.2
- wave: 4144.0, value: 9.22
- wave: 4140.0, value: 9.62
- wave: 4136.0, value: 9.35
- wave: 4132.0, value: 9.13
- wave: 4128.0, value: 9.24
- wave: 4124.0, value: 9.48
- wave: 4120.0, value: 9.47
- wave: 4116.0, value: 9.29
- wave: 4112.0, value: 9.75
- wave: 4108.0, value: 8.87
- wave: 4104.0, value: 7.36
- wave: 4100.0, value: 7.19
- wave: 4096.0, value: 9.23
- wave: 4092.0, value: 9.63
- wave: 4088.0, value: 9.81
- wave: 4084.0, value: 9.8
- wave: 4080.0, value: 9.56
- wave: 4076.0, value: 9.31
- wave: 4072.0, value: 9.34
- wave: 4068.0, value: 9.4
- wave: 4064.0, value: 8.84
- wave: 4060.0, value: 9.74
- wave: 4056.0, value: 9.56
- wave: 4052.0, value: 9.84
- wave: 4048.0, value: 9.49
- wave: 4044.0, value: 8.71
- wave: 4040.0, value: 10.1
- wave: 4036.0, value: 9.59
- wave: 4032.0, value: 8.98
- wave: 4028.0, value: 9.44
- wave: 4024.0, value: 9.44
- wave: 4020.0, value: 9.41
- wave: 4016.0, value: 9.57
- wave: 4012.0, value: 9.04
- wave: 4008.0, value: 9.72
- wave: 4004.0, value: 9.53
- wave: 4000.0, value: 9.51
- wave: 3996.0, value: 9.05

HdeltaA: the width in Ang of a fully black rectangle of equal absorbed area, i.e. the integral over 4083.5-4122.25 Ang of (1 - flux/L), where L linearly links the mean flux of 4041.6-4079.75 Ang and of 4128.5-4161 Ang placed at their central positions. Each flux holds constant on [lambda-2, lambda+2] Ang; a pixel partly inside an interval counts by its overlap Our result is 1.4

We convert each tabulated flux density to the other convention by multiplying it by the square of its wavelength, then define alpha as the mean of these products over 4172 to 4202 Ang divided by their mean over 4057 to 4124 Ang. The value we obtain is 1.06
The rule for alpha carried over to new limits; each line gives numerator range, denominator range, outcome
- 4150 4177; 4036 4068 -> 1.04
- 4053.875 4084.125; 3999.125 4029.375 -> 1.02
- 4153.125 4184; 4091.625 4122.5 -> 1.09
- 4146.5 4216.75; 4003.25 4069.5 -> 1.06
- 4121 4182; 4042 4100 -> 1.04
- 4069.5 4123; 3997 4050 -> 1.01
